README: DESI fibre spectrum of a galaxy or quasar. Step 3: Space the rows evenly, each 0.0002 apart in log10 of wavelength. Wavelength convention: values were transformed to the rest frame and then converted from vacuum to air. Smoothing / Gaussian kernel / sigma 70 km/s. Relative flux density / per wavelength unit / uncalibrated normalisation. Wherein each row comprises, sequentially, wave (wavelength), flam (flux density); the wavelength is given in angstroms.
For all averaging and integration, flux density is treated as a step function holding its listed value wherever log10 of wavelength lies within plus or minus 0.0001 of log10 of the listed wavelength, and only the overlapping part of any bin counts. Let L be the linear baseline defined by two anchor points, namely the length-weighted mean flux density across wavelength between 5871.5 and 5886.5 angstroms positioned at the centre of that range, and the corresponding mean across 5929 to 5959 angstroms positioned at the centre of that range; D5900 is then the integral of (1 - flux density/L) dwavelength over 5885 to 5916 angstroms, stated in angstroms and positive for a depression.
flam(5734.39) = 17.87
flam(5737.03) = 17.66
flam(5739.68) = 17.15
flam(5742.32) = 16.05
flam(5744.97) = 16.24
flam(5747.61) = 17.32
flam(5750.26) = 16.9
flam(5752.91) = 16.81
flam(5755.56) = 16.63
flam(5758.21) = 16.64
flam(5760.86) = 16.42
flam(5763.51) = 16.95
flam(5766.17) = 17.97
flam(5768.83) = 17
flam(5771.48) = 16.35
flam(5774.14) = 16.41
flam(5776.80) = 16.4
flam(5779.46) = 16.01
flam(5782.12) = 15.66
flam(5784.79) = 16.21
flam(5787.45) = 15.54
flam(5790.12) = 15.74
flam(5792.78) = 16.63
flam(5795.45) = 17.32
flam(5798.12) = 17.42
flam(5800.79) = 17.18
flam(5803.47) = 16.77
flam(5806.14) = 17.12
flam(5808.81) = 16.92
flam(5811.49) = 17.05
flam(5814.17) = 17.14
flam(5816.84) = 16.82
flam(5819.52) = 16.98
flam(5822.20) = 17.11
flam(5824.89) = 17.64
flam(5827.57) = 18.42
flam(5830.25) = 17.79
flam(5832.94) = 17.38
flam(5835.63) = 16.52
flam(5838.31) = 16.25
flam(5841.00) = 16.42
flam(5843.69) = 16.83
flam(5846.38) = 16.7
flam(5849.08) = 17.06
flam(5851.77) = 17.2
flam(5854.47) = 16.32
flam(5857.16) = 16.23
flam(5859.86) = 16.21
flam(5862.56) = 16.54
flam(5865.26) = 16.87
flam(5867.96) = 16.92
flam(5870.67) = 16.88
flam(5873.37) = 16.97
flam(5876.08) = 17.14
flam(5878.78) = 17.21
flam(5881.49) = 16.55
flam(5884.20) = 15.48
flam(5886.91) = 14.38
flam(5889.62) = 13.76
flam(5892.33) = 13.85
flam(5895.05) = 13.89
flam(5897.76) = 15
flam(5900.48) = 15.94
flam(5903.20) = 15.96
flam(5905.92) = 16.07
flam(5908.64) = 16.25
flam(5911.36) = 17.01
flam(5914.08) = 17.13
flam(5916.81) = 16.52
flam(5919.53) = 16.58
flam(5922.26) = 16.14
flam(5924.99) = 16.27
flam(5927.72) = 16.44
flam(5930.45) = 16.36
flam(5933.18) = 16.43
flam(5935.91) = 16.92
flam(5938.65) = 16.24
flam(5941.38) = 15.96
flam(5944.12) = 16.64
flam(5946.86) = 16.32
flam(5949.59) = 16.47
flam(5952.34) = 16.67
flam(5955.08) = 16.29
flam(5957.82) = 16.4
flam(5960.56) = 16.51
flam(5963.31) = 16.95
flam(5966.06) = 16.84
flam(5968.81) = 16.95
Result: 2.1 angstroms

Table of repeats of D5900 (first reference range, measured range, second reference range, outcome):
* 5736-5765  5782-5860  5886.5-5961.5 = -1.72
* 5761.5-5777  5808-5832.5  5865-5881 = -0.59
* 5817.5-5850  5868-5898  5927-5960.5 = 2.08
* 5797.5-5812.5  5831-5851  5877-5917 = -0.33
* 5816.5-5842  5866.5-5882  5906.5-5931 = -0.12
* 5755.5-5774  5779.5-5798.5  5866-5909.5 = 0.40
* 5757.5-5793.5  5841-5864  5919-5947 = -0.31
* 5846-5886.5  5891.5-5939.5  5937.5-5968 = 1.36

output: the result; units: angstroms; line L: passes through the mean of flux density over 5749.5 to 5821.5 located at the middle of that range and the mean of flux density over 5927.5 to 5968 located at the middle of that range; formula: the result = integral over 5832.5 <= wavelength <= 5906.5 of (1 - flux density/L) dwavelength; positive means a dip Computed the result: 2.0 angstroms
